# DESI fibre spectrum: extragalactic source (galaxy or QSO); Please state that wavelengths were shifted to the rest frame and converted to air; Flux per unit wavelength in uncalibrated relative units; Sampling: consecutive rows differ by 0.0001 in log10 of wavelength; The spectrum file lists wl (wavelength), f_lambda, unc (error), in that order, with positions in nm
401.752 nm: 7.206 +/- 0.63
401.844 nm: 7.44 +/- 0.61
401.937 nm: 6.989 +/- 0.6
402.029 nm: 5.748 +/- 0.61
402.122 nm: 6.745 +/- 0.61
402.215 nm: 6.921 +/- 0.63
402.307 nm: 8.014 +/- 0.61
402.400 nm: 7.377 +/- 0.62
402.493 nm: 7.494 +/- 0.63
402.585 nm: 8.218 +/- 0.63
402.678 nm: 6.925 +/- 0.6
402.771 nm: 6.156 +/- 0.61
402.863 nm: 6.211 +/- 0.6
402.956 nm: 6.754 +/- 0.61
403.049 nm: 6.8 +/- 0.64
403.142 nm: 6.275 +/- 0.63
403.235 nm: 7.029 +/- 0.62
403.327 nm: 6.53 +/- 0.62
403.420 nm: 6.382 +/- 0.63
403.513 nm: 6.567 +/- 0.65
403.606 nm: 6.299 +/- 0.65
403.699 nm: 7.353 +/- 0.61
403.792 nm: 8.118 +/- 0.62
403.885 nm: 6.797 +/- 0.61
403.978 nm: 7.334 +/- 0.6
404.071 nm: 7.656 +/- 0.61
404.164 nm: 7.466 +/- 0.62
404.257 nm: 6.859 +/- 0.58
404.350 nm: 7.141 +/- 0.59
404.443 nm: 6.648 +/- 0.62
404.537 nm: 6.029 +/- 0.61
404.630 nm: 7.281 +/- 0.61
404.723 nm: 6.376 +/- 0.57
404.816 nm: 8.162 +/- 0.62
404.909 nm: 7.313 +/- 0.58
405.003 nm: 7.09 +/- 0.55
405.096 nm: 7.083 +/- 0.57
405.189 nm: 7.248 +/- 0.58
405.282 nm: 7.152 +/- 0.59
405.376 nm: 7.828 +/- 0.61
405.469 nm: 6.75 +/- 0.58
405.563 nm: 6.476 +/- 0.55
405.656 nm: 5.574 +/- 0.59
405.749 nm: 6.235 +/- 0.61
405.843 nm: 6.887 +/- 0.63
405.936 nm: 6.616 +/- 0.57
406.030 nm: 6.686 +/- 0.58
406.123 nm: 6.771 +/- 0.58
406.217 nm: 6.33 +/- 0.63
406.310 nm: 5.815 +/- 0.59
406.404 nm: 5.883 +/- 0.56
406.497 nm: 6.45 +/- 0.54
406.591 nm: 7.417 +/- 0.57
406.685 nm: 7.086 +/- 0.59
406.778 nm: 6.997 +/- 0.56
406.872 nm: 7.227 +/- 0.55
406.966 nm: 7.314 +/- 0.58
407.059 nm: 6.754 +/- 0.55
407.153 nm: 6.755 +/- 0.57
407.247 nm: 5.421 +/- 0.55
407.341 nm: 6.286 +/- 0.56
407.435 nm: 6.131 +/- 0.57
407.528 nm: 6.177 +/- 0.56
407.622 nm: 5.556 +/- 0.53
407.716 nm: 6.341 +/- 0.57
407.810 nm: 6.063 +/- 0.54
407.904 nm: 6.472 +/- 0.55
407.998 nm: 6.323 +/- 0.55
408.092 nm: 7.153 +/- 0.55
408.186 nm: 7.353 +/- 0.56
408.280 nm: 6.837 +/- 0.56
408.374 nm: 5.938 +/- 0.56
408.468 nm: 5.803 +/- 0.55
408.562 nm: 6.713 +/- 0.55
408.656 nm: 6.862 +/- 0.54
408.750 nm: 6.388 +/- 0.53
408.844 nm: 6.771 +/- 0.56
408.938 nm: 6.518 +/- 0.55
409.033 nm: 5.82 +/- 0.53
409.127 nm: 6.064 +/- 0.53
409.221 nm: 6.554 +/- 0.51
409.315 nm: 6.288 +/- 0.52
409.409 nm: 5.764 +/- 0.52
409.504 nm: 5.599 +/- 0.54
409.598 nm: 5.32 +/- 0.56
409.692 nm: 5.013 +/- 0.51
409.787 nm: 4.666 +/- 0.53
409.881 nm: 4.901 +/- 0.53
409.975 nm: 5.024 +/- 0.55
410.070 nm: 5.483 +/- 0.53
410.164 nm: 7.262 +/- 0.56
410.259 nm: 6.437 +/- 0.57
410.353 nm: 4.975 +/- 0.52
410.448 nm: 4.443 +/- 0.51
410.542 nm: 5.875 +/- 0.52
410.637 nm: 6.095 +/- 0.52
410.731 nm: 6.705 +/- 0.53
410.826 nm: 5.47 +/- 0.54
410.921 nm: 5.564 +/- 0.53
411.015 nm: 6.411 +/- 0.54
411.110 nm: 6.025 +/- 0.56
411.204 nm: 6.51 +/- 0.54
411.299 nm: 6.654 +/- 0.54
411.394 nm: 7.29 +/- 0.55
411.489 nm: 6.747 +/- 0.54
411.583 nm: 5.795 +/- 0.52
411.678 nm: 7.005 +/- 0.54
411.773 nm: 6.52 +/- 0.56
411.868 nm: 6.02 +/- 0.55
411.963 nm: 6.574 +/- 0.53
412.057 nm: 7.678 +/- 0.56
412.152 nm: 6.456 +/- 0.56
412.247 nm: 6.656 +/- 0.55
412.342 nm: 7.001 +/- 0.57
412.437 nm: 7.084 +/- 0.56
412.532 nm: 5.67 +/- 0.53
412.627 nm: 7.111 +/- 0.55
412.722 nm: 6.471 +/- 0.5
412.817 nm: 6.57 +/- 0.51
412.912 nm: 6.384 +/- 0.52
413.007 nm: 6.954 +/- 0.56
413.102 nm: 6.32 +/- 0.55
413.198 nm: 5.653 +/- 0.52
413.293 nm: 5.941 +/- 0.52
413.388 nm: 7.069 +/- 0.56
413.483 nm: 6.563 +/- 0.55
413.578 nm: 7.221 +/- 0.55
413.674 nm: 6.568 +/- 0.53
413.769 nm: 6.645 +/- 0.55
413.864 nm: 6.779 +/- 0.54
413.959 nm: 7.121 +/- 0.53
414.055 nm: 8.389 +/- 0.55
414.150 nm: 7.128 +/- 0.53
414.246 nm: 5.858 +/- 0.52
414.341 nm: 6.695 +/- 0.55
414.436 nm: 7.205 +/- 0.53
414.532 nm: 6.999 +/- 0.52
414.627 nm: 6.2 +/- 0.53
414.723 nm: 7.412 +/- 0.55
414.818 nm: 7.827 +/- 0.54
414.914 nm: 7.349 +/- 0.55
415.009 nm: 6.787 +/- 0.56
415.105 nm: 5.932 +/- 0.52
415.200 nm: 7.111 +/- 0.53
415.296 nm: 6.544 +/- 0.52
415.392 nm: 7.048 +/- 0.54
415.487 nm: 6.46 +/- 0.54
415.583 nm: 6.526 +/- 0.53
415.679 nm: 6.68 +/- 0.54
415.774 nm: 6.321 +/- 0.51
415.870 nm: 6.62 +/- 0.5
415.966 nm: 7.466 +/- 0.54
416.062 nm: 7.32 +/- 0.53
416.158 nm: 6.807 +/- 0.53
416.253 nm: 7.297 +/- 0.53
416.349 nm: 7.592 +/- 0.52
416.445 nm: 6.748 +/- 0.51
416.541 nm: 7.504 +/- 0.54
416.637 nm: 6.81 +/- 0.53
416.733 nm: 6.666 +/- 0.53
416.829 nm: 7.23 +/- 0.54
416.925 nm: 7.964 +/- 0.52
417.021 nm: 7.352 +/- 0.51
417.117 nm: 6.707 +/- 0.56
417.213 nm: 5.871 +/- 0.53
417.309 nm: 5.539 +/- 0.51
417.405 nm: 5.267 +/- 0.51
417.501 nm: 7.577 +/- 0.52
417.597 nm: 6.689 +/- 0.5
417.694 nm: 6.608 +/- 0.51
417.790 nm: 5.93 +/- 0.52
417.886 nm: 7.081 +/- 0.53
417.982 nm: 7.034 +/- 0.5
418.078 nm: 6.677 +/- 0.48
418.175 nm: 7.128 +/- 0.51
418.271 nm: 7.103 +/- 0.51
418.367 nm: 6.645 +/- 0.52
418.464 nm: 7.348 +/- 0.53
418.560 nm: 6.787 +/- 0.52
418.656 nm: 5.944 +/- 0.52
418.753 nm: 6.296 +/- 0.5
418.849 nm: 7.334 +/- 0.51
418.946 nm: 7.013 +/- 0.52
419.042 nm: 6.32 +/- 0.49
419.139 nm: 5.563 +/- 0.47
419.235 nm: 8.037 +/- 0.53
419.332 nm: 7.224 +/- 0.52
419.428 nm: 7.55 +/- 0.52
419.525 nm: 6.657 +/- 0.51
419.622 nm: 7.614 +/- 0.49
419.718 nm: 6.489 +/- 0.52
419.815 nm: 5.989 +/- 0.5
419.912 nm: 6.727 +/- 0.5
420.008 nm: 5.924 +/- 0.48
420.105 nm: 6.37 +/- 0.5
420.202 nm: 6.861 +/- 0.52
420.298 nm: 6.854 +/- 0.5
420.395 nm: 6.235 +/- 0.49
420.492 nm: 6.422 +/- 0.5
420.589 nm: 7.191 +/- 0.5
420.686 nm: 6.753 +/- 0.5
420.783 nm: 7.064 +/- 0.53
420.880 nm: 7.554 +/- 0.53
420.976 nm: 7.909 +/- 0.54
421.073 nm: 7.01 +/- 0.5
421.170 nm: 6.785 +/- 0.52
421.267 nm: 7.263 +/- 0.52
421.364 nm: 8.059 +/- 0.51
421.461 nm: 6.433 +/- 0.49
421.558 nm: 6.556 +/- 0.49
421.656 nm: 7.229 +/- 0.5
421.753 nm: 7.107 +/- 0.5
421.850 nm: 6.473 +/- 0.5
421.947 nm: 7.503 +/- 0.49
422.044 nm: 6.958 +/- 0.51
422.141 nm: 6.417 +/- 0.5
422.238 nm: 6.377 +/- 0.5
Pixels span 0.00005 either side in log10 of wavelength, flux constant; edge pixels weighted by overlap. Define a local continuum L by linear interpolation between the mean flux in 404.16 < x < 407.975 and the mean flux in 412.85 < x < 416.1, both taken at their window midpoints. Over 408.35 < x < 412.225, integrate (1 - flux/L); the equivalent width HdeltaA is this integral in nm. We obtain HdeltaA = 0.36 nm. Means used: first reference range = 6.67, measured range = 6.1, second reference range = 6.79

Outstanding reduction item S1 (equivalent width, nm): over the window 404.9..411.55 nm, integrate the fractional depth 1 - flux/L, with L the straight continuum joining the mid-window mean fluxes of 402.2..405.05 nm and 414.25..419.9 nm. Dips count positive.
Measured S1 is 0.60 nm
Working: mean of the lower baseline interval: 7.02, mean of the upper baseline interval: 6.83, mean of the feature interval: 6.33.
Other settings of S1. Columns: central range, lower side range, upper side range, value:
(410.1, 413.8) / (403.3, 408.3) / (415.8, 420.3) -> 0.20 nm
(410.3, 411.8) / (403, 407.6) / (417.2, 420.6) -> 0.14 nm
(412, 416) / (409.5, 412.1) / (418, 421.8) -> -0.29 nm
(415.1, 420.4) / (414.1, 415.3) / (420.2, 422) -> 0.12 nm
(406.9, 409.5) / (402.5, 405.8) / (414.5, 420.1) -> 0.19 nm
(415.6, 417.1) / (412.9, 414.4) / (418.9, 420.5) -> -0.08 nm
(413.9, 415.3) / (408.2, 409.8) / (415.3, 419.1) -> -0.09 nm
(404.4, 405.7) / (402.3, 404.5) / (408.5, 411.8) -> -0.03 nm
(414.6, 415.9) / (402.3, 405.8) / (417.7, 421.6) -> 0.02 nm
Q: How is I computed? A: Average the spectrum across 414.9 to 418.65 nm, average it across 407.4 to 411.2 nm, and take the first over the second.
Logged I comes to 1.13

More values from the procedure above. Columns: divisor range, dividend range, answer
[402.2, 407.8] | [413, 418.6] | 1.00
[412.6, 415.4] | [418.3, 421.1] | 1.00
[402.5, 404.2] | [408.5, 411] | 0.85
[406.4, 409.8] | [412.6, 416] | 1.07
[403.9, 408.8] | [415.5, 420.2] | 1.01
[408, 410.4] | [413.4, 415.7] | 1.13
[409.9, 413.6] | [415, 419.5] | 1.07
